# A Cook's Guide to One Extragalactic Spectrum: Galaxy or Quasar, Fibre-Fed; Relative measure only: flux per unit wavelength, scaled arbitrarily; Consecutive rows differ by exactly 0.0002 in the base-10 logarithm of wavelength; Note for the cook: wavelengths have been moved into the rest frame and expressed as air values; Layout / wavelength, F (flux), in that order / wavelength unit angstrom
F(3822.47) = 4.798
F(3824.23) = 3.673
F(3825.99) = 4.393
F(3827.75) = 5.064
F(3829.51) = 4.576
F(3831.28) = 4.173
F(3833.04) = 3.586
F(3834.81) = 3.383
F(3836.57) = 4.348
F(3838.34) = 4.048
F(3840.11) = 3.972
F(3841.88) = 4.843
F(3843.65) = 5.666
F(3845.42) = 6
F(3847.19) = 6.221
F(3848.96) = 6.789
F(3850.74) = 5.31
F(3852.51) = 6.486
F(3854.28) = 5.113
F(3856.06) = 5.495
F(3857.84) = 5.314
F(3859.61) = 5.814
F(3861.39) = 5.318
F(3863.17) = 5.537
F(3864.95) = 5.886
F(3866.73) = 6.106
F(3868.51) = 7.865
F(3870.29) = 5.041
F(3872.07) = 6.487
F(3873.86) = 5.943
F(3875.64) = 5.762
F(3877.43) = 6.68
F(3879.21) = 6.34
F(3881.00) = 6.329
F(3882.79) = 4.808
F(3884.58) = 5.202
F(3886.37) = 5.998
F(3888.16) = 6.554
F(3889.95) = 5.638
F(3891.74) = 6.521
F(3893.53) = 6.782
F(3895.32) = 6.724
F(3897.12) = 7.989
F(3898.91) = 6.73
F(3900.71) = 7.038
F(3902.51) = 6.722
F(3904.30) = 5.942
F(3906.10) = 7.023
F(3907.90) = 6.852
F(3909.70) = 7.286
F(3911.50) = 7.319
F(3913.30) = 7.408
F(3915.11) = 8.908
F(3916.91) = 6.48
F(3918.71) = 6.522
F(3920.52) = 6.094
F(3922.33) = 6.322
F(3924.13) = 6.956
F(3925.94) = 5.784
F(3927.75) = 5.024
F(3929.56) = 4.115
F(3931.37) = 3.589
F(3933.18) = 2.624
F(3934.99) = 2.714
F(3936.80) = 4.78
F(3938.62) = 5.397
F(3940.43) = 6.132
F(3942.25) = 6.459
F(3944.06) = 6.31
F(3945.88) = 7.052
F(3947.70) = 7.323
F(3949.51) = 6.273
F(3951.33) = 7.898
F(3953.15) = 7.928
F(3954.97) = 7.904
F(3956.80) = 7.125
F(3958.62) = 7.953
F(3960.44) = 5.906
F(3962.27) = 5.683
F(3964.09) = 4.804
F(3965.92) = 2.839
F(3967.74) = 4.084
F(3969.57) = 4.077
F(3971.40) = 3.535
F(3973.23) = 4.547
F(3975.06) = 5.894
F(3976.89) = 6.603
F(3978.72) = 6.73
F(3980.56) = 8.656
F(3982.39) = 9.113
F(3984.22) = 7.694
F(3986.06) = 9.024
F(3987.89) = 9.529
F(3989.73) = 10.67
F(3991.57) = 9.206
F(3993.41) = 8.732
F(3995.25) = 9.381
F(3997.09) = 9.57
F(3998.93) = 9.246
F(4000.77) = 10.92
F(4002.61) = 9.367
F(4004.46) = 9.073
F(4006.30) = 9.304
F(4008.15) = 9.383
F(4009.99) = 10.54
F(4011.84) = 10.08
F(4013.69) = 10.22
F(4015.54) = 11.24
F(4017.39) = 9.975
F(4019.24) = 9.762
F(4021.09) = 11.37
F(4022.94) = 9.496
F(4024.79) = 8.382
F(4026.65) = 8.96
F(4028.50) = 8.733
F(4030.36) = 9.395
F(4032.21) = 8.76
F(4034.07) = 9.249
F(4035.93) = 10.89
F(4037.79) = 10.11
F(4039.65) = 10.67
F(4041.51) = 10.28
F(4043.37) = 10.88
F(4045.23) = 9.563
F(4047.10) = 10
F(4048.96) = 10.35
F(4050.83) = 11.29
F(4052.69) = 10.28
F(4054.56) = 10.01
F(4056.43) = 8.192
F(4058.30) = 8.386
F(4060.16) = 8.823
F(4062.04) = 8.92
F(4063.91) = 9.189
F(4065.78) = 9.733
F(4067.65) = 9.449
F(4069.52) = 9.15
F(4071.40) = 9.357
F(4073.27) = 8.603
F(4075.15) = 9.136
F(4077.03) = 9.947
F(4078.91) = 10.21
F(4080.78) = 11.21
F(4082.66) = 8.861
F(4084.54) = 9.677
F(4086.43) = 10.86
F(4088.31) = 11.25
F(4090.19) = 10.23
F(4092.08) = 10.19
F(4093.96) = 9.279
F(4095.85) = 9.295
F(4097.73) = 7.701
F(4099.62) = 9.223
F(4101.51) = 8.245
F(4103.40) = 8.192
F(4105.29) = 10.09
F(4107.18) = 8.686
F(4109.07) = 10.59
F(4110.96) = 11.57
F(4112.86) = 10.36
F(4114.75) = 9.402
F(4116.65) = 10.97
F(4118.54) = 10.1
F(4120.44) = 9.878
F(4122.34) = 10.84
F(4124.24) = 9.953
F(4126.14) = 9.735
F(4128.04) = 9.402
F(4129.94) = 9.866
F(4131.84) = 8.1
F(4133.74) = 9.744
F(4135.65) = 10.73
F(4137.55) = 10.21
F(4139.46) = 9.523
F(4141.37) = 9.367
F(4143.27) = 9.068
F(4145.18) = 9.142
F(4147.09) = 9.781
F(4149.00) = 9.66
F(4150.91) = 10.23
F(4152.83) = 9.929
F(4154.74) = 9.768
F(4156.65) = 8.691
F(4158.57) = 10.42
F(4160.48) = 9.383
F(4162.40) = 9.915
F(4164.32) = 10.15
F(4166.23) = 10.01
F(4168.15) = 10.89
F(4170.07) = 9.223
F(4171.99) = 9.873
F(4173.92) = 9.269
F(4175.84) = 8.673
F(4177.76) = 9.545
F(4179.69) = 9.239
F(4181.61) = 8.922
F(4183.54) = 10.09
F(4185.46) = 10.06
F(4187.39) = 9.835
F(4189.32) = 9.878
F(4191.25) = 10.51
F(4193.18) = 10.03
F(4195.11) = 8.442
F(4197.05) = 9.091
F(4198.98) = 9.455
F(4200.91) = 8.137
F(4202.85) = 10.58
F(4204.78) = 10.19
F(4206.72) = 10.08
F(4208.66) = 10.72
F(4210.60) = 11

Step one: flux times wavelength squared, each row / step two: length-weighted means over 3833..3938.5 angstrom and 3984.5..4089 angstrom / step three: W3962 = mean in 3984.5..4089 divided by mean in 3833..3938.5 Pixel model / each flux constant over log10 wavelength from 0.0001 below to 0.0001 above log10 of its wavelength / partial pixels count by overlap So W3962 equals 1.79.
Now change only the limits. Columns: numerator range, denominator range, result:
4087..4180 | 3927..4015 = 1.47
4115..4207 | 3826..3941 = 1.93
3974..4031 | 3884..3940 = 1.59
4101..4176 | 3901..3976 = 1.81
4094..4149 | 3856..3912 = 1.72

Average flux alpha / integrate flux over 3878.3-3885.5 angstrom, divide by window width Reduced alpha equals 5.67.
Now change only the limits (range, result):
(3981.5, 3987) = 8.62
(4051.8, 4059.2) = 9.21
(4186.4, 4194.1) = 10.1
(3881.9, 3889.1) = 5.64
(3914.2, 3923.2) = 6.86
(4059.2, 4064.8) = 8.97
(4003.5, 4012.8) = 9.67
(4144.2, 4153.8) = 9.74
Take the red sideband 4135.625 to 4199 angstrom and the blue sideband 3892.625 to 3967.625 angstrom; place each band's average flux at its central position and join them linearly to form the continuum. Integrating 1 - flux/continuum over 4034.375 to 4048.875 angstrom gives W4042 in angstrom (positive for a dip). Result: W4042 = -4.5 angstrom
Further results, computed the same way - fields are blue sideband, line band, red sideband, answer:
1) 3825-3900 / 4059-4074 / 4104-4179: -0.8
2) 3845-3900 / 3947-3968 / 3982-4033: 4.8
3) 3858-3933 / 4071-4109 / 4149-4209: -4.1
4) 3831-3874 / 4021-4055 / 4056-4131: -4.9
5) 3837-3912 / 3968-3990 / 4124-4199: 1.2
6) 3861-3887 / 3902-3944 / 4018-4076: 6.1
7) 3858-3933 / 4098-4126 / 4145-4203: -2.9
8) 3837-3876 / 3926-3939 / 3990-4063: 5.9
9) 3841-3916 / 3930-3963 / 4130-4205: 4.9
